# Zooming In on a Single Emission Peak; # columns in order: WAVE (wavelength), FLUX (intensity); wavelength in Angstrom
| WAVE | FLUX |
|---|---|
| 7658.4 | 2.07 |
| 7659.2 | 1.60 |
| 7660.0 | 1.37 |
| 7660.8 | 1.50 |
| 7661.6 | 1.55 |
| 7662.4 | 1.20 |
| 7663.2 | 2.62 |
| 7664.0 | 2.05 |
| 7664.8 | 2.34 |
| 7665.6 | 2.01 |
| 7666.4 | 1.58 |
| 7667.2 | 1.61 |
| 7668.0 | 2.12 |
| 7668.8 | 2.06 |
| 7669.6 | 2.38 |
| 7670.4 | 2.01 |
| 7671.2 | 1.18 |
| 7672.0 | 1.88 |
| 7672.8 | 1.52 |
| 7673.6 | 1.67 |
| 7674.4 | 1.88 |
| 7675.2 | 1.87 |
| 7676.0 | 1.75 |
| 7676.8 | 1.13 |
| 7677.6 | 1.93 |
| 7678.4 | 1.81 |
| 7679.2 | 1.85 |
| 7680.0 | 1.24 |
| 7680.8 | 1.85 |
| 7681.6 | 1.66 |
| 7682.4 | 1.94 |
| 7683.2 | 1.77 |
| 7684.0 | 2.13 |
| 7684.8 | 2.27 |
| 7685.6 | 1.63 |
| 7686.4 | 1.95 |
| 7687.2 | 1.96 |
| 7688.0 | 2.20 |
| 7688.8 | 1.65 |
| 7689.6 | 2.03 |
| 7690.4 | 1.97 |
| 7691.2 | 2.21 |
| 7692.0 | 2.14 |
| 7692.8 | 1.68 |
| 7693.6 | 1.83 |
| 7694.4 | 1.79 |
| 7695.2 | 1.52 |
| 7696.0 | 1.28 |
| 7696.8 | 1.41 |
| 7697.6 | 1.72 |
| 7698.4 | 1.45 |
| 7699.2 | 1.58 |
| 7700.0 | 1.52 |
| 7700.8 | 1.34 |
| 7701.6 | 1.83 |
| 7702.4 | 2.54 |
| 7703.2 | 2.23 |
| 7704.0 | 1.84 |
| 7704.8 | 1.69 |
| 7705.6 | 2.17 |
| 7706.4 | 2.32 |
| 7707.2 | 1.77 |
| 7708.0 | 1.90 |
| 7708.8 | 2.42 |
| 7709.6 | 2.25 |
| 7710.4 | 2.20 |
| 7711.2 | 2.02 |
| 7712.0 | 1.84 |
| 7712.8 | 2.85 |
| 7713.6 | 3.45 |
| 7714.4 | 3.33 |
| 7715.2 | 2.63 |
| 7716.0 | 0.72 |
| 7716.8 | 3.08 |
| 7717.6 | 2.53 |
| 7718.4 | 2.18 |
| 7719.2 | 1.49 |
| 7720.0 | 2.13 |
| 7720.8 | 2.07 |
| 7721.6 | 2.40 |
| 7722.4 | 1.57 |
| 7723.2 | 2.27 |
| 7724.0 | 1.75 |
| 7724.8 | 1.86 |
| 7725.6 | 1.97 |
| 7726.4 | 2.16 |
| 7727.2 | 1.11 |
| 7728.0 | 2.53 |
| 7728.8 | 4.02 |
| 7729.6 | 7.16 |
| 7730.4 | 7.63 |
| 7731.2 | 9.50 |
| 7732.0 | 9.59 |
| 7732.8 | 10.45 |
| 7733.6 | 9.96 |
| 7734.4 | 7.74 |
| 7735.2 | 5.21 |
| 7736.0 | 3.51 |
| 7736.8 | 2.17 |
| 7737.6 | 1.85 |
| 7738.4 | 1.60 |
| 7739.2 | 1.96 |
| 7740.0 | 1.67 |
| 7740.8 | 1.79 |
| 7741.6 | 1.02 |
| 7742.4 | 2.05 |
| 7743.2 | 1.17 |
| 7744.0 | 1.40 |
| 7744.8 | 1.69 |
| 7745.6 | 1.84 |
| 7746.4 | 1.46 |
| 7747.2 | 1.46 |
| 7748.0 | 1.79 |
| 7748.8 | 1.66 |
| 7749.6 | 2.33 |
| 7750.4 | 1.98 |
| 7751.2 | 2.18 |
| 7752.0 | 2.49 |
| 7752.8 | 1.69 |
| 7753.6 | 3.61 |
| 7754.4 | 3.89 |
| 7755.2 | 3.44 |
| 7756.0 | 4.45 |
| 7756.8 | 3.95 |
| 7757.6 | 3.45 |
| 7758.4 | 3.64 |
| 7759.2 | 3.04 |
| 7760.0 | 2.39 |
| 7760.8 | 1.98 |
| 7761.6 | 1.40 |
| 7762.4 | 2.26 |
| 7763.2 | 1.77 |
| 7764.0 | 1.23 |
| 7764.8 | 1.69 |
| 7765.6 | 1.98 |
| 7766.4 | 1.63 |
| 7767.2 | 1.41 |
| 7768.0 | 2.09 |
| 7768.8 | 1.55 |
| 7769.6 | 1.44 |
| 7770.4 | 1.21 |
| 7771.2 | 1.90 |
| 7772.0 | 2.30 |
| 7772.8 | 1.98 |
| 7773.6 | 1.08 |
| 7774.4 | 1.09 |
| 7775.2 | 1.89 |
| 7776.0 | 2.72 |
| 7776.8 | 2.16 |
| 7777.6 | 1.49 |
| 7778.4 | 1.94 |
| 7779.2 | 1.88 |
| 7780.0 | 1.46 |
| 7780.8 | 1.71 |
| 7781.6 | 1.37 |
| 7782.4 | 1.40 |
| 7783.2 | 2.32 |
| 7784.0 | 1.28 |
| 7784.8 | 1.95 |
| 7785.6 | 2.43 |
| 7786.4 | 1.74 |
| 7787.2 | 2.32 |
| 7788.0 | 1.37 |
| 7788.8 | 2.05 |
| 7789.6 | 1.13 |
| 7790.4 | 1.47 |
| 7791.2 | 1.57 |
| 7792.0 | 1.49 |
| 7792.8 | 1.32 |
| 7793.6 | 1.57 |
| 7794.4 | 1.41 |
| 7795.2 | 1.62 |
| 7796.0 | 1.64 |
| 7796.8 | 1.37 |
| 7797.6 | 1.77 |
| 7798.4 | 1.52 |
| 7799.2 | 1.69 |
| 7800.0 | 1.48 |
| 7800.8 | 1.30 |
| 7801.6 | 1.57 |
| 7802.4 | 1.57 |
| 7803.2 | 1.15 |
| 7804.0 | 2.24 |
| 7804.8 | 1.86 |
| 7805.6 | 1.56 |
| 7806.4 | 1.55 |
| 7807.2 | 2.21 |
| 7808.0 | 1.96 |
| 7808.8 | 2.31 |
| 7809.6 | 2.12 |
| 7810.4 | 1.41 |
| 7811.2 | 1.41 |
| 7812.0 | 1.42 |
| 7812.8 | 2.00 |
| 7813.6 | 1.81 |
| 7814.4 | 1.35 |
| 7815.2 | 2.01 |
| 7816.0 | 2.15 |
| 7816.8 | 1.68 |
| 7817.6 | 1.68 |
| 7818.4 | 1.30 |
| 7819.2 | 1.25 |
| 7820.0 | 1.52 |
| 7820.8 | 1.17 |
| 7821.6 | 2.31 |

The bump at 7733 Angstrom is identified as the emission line H-alpha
